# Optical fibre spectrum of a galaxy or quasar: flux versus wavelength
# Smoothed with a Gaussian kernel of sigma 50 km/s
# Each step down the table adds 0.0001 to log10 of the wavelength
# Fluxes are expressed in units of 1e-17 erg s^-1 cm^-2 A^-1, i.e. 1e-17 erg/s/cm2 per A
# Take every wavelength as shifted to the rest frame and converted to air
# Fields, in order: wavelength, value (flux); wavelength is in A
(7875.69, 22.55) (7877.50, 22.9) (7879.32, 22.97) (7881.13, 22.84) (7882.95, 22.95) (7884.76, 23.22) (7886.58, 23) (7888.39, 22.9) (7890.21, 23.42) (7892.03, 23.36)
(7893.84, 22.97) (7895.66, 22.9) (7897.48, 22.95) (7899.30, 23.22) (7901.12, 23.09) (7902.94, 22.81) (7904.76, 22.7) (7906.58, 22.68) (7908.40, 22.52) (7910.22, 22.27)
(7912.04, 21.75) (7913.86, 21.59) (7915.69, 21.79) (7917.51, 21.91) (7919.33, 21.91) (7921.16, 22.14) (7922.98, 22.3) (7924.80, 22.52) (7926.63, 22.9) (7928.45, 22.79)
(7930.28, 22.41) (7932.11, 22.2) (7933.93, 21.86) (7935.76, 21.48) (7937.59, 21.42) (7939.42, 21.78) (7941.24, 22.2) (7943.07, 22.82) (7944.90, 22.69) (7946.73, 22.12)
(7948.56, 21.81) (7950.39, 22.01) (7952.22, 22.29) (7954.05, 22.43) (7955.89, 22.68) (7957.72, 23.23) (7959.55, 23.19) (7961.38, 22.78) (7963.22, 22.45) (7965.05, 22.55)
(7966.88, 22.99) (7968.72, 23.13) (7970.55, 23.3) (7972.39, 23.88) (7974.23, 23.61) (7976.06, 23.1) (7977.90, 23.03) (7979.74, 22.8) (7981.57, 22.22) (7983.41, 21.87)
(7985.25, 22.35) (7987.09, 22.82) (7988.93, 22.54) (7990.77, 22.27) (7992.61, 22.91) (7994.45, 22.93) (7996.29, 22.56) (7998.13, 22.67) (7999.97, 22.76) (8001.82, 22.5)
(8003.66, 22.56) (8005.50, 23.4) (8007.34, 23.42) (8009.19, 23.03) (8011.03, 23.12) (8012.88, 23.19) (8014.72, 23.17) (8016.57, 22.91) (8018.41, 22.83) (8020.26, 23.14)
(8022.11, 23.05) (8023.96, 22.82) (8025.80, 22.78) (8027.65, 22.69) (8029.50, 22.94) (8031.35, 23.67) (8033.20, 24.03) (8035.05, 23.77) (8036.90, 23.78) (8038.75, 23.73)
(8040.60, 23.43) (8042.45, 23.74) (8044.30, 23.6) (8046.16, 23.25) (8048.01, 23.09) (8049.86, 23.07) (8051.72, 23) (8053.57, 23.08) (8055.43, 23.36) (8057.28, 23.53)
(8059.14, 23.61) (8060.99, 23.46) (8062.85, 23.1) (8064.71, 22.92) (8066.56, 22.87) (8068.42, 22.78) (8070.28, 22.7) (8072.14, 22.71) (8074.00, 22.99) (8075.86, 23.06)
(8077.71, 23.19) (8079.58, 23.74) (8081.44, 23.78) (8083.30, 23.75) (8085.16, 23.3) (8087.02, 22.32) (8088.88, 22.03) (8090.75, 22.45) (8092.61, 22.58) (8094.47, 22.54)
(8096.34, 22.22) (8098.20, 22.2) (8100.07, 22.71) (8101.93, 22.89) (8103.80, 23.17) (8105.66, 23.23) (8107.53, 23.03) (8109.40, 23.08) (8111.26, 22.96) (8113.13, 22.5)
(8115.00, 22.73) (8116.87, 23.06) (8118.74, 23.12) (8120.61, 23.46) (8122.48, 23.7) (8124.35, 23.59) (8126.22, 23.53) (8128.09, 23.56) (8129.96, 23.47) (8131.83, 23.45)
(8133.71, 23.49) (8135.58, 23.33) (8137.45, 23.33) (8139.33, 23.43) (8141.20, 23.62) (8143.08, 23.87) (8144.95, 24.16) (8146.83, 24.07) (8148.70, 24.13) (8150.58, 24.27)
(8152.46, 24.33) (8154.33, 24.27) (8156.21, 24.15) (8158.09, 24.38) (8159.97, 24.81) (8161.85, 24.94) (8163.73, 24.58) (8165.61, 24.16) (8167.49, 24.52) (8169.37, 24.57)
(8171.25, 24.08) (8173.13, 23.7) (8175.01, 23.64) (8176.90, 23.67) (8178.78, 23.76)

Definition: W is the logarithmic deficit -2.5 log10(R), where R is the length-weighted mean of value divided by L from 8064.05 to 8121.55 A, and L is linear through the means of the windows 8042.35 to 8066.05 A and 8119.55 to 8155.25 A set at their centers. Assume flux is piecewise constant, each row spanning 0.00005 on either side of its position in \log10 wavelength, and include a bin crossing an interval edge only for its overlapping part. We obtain 0.027 mag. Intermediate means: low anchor 23.3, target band 22.9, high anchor 23.7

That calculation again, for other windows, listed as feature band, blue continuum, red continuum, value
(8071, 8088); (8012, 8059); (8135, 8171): 0.02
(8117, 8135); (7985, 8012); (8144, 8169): 0.03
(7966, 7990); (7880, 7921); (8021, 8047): 0.01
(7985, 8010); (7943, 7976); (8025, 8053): 0.01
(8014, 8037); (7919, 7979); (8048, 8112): -0.02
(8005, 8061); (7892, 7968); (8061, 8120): -0.03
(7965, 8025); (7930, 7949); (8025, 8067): -0.01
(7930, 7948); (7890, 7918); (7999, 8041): 0.03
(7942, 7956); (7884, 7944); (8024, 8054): 0.02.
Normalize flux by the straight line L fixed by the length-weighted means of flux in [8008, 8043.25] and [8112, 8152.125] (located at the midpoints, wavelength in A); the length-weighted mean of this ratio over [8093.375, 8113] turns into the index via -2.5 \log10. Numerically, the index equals 0.03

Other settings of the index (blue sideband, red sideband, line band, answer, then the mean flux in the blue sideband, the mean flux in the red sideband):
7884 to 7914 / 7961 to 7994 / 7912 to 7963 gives 0.03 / 22.8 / 22.8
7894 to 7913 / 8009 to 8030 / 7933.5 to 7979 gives 0.01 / 22.7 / 23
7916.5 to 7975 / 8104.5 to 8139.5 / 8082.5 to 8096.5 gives 0.02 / 22.5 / 23.3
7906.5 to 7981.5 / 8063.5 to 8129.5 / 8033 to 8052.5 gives -0.03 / 22.5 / 23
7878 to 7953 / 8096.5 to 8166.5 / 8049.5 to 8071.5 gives 0.00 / 22.5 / 23.6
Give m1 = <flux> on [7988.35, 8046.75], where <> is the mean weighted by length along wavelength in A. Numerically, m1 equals 23.1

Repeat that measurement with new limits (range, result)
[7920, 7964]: 22.3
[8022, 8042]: 23.4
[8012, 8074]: 23.2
